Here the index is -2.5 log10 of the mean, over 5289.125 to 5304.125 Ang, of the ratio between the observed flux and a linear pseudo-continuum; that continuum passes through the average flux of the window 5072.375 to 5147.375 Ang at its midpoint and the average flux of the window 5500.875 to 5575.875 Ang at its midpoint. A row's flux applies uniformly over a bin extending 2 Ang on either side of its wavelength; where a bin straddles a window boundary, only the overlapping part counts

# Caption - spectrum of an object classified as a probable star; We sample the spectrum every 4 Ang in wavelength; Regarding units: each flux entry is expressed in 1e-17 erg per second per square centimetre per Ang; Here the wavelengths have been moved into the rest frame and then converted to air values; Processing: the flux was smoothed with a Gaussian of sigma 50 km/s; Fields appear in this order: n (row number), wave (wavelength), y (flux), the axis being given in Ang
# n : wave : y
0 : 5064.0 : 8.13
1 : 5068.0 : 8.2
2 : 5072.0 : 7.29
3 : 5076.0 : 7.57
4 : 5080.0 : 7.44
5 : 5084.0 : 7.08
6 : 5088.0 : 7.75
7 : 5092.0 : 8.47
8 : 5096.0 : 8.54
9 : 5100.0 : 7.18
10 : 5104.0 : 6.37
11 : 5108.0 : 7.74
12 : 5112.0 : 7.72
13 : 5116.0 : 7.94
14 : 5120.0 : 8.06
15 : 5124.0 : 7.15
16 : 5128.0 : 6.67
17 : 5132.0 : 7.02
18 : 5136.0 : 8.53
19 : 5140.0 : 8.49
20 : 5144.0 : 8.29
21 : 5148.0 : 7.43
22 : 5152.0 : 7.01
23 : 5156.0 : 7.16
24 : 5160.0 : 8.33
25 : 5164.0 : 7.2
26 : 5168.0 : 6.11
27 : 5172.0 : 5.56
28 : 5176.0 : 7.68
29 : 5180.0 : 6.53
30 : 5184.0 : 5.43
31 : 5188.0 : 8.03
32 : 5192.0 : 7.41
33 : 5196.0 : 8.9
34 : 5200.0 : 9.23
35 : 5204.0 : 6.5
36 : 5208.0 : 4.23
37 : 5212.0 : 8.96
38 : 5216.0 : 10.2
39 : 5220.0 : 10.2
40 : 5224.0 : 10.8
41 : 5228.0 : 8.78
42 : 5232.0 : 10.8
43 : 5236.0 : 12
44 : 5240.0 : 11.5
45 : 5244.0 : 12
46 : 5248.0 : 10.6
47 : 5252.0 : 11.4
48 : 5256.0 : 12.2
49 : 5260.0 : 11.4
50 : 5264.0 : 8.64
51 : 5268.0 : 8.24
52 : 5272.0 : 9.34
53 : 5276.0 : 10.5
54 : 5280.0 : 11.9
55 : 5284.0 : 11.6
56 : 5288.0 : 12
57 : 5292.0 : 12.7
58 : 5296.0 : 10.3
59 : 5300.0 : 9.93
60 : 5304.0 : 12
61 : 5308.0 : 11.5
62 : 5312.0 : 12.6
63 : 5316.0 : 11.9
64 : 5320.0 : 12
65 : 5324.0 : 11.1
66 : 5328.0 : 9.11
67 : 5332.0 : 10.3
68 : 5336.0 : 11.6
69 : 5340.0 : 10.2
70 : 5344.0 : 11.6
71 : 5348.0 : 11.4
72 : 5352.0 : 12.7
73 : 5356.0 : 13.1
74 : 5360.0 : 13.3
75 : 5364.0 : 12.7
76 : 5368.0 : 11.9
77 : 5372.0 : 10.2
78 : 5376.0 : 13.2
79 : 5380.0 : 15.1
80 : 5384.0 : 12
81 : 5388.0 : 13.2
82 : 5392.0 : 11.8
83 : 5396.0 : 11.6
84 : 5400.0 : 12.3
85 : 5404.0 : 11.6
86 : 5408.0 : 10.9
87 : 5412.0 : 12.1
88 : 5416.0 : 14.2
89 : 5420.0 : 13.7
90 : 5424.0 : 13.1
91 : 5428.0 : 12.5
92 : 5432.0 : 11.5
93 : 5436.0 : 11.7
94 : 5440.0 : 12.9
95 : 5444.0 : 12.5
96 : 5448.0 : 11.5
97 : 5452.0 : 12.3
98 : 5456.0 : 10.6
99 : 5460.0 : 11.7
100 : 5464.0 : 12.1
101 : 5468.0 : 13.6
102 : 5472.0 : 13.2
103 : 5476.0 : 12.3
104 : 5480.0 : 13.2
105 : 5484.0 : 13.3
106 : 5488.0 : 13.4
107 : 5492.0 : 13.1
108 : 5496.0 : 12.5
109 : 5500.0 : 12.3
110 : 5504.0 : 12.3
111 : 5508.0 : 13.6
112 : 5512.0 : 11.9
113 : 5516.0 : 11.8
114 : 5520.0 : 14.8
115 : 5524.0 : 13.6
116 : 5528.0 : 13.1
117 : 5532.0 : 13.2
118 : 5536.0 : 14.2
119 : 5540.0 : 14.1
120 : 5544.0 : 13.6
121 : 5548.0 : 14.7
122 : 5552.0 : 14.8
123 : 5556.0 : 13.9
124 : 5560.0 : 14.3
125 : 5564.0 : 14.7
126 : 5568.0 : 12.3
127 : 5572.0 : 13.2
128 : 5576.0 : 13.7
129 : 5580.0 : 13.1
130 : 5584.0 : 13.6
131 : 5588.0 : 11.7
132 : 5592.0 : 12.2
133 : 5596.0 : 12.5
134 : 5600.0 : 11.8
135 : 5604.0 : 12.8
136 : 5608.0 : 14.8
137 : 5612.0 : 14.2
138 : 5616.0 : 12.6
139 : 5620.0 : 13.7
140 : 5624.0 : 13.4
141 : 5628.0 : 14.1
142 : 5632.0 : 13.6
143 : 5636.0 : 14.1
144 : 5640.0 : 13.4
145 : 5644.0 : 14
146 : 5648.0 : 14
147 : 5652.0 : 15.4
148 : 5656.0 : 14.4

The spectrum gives -0.10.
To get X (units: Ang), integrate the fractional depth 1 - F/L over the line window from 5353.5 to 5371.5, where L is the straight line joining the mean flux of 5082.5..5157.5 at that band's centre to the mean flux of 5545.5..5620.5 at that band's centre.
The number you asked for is -3.2 Ang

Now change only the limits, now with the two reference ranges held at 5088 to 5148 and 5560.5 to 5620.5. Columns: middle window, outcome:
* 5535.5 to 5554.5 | -2.5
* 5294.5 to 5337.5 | -4.9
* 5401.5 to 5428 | -3.5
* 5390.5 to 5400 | -0.8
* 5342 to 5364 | -4.3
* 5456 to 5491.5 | -2.8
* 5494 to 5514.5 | -0.6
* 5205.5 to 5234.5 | -0.8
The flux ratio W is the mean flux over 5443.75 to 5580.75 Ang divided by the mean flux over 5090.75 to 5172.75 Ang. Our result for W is 1.7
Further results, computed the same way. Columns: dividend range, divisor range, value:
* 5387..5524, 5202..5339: 1.19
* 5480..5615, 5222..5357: 1.20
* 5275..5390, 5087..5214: 1.59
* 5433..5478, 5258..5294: 1.14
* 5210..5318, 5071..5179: 1.46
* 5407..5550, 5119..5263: 1.50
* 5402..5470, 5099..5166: 1.62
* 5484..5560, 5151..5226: 1.75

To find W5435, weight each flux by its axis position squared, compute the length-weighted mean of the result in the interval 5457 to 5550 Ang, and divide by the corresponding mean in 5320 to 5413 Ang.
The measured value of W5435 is 1.16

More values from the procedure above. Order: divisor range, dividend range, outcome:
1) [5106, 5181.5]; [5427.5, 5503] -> 1.90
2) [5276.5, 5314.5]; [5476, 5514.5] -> 1.19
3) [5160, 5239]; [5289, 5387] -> 1.52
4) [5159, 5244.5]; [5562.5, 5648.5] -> 1.84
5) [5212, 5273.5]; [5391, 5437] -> 1.25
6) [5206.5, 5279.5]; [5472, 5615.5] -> 1.46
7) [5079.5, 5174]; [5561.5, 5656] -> 2.16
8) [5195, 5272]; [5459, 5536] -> 1.45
